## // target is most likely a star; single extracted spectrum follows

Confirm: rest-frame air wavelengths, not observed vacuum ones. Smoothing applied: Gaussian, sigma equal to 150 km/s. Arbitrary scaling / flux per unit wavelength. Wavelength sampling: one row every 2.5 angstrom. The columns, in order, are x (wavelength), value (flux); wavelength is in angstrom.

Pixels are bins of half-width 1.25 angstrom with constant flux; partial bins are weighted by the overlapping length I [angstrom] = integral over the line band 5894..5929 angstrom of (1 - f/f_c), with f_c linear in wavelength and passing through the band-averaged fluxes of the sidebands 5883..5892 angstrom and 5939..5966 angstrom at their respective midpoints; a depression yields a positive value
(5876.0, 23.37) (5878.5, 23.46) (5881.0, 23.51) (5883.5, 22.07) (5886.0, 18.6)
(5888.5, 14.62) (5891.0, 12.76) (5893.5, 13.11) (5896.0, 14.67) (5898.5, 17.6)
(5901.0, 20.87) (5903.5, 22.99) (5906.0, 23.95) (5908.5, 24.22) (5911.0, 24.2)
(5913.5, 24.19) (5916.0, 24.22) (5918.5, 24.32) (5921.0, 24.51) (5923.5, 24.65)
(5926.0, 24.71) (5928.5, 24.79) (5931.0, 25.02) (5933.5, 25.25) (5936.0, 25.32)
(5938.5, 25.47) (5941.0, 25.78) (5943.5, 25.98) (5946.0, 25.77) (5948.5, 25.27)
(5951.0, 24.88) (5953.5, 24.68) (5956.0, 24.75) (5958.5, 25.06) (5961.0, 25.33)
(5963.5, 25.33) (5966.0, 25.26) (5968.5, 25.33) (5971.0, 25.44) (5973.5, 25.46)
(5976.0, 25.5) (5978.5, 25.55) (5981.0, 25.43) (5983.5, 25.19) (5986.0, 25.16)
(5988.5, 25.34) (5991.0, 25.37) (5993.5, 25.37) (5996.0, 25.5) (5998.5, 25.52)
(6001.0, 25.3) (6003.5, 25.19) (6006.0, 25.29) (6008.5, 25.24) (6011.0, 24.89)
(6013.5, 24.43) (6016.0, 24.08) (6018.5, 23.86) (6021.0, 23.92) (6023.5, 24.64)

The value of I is -4.7 angstrom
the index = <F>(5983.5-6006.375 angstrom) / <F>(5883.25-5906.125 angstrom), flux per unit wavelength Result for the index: 1.4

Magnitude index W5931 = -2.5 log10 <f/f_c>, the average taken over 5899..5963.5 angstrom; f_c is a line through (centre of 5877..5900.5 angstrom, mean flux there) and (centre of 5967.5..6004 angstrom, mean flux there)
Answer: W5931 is -0.16 mag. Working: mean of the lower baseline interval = 18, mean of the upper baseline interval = 25.4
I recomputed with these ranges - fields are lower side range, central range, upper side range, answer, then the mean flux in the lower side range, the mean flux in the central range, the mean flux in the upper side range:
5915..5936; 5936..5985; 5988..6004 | -0.6 angstrom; 24.7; 25.3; 25.4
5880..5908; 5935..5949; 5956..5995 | -1.9 angstrom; 18.7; 25.6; 25.3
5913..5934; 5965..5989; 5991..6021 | -0.5 angstrom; 24.6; 25.4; 24.9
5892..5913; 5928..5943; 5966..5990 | -1.9 angstrom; 20.3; 25.3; 25.4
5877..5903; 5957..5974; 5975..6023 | -1.7 angstrom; 18.3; 25.3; 25.1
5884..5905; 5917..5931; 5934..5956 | -1.7 angstrom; 17.2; 24.6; 25.4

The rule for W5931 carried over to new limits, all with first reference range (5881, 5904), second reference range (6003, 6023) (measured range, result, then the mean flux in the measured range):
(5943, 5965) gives -0.19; 25.2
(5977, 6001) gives -0.10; 25.4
